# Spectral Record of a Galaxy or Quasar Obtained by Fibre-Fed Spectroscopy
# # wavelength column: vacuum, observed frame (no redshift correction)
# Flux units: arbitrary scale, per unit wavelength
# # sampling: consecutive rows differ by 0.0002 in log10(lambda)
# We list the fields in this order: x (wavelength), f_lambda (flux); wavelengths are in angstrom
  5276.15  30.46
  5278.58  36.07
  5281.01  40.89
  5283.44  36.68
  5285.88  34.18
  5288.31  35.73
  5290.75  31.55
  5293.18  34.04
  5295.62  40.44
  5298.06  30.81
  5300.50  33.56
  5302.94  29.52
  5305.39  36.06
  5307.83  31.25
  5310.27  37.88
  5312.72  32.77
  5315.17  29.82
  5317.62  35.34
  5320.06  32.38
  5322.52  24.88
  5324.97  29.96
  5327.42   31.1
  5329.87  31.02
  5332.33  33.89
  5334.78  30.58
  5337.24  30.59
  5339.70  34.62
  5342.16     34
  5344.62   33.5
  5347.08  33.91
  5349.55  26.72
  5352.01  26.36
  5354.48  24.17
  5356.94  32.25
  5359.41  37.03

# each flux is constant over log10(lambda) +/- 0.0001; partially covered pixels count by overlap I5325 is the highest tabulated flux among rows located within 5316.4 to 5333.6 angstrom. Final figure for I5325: 35.34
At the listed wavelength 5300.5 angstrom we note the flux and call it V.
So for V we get 33.56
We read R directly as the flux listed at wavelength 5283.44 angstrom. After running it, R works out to 36.68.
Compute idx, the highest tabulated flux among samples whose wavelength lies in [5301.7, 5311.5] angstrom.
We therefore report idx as 37.88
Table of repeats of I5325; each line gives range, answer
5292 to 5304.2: 40.44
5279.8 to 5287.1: 40.89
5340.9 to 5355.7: 34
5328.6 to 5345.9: 34.62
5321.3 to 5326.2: 29.96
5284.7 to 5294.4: 35.73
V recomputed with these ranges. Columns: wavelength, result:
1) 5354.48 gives 24.17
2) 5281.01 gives 40.89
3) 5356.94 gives 32.25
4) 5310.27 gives 37.88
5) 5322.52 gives 24.88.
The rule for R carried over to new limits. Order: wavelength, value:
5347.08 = 33.91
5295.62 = 40.44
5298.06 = 30.81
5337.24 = 30.59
